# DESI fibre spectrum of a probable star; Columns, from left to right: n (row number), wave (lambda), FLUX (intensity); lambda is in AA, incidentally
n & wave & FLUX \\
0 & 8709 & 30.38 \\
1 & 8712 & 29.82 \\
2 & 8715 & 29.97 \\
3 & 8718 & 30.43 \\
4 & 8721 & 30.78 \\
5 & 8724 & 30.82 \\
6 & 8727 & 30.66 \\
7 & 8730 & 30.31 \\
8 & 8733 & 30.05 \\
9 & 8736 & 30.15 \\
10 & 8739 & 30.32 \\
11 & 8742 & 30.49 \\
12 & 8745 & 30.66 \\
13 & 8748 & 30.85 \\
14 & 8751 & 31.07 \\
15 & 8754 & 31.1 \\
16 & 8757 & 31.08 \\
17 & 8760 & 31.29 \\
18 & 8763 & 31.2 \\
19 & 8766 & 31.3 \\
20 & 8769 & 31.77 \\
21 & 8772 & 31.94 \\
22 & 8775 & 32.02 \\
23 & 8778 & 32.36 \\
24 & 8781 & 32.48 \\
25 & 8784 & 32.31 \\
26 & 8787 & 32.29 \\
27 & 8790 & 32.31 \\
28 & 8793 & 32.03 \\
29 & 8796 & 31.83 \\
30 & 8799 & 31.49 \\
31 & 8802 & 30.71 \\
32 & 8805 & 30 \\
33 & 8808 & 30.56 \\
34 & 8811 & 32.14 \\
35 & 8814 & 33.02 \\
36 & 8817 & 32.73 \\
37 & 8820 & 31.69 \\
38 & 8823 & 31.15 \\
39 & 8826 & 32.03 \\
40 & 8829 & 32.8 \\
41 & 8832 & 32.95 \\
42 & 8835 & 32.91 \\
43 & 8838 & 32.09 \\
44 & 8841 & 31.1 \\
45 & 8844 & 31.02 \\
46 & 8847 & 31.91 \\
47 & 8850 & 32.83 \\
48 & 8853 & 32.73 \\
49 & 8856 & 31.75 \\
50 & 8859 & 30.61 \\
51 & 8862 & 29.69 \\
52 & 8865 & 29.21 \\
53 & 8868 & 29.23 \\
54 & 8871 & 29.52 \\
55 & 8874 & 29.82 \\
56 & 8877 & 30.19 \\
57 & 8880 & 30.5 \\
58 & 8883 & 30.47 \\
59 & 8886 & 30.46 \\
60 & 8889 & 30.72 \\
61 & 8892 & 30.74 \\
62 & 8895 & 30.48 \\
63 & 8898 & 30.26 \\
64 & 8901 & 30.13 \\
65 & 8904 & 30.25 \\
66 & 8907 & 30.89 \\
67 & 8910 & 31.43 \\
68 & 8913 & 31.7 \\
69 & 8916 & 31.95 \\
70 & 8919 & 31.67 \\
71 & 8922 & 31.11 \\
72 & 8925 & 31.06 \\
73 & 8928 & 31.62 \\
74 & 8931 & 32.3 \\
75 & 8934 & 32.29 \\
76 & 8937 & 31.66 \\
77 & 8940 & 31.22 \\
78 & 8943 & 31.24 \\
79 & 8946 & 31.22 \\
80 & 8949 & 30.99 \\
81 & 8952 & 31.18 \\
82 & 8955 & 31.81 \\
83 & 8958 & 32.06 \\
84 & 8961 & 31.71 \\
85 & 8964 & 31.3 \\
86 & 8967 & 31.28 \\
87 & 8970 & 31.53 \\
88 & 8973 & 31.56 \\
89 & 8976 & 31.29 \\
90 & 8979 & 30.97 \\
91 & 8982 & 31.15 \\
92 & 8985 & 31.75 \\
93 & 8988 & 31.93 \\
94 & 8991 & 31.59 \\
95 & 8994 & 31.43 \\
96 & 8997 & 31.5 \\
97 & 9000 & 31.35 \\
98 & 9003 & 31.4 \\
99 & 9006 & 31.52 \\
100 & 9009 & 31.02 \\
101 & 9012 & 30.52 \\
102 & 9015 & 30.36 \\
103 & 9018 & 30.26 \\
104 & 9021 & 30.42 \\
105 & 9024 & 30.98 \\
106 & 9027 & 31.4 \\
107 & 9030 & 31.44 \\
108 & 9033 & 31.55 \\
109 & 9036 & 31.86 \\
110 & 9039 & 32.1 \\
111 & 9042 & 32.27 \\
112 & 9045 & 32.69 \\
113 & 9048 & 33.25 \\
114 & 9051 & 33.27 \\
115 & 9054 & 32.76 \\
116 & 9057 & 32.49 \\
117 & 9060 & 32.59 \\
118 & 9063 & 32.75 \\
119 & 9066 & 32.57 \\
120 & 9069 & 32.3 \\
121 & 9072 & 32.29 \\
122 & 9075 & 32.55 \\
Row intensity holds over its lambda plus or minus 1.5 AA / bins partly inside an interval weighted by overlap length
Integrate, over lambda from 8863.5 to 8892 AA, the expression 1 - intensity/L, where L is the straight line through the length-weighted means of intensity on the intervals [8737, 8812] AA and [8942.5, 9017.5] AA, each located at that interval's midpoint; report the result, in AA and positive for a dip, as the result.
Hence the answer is 1.2 AA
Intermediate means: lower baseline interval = 31.4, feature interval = 30.1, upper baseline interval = 31.3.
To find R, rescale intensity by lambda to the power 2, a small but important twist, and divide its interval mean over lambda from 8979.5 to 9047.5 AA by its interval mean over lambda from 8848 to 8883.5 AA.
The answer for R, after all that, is 1.1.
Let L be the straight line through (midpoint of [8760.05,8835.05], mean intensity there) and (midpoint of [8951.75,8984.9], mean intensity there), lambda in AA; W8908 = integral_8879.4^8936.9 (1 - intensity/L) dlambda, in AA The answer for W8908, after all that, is 1.0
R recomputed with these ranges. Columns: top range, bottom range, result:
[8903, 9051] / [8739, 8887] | 1.04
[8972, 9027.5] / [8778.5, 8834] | 1.02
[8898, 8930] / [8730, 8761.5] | 1.05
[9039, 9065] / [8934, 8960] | 1.06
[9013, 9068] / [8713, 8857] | 1.07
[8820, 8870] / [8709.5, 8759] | 1.06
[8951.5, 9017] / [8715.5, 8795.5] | 1.06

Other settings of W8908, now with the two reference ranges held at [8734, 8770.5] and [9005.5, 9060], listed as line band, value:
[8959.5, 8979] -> 0.1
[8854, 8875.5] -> 0.8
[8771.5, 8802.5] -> -1.0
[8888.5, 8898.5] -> 0.2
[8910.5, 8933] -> -0.2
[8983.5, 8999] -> 0.0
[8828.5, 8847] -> -0.6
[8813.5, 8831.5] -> -0.6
